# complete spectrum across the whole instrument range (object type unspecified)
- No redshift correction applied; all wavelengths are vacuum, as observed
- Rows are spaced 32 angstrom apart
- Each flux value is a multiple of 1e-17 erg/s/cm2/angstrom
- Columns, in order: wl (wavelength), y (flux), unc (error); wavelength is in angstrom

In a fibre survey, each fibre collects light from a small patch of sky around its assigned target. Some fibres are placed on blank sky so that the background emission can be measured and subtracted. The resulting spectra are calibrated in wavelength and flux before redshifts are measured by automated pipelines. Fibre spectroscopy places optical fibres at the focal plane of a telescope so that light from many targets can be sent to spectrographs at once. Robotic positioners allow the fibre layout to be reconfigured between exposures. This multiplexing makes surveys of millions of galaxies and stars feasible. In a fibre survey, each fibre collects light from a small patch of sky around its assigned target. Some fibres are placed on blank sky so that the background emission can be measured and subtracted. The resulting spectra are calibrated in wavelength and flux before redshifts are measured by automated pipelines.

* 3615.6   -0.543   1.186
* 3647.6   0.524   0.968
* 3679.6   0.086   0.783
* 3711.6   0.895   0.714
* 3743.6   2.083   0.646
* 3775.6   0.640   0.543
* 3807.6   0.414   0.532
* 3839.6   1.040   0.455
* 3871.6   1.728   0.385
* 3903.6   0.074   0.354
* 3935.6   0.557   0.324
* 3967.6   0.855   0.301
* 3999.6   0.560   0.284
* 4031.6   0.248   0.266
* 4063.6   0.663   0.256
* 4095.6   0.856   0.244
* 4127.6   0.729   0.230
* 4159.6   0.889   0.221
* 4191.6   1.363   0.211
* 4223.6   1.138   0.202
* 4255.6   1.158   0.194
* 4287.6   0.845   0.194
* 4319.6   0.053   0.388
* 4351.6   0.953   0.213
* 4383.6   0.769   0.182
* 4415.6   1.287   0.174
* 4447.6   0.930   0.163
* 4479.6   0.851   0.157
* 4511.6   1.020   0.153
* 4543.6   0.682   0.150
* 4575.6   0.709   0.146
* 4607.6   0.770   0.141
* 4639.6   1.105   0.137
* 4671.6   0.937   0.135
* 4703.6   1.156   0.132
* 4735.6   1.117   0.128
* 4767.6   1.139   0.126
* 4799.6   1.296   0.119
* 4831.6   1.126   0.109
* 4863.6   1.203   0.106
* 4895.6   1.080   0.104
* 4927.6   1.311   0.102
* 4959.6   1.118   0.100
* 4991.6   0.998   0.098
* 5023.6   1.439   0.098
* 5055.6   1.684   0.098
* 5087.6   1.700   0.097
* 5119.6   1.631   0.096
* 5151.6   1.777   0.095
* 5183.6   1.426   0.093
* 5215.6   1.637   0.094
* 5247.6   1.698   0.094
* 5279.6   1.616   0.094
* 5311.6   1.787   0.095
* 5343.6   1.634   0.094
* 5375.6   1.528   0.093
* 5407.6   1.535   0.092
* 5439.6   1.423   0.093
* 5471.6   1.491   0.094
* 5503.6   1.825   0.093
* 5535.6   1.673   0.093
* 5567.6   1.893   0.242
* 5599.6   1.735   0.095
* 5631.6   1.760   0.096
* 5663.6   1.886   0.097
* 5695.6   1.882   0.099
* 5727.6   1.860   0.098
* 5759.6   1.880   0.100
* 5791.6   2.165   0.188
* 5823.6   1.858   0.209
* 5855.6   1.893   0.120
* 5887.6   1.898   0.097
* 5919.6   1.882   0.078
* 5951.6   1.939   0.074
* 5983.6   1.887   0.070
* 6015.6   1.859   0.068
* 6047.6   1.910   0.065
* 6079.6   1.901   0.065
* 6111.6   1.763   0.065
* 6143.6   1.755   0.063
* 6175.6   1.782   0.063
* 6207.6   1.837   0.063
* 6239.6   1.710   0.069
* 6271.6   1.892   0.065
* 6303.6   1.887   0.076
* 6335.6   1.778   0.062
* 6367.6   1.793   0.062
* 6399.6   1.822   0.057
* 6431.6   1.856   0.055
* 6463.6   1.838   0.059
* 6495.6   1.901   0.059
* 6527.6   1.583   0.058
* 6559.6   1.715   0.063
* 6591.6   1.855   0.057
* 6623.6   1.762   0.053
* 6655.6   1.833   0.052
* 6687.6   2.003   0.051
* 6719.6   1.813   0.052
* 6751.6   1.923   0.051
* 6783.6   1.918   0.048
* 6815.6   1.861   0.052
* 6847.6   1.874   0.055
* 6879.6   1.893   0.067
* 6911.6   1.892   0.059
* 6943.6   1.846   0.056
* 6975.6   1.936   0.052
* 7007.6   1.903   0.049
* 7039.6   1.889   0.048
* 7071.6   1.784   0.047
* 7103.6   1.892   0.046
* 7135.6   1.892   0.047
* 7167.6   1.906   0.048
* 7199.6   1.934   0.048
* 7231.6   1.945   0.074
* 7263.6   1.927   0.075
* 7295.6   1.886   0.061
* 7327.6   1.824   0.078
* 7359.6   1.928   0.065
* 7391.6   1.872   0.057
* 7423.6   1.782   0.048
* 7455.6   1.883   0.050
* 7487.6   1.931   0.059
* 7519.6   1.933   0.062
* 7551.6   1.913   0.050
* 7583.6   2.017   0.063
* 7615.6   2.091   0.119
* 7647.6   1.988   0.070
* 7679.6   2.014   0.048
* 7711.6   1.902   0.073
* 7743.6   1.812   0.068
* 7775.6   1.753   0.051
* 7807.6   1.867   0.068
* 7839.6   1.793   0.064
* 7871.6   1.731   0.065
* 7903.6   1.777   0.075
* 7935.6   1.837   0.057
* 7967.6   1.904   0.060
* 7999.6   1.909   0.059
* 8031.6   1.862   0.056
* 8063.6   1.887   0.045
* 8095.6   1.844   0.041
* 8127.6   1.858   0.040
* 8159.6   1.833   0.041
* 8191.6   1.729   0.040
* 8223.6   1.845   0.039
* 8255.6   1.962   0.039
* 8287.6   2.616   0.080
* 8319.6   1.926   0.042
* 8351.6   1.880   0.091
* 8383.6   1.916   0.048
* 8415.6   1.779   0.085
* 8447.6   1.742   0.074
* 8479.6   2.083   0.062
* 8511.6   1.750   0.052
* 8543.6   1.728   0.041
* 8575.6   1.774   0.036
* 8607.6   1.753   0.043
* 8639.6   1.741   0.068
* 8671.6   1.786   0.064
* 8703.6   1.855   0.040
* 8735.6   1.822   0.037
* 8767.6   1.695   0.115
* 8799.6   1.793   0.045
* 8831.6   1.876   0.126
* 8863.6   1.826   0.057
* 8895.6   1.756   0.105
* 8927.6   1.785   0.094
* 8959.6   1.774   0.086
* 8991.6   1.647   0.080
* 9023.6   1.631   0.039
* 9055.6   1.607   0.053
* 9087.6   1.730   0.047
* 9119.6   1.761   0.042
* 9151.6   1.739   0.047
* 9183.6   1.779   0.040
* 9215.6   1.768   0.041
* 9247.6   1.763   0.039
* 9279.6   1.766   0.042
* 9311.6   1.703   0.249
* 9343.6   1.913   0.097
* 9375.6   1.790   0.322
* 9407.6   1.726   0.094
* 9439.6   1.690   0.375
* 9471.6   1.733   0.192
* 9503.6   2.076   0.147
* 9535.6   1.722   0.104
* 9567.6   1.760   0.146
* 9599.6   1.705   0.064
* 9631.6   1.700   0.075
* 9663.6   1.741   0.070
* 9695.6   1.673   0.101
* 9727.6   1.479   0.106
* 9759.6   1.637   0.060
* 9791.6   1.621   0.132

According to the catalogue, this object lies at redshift 0.26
